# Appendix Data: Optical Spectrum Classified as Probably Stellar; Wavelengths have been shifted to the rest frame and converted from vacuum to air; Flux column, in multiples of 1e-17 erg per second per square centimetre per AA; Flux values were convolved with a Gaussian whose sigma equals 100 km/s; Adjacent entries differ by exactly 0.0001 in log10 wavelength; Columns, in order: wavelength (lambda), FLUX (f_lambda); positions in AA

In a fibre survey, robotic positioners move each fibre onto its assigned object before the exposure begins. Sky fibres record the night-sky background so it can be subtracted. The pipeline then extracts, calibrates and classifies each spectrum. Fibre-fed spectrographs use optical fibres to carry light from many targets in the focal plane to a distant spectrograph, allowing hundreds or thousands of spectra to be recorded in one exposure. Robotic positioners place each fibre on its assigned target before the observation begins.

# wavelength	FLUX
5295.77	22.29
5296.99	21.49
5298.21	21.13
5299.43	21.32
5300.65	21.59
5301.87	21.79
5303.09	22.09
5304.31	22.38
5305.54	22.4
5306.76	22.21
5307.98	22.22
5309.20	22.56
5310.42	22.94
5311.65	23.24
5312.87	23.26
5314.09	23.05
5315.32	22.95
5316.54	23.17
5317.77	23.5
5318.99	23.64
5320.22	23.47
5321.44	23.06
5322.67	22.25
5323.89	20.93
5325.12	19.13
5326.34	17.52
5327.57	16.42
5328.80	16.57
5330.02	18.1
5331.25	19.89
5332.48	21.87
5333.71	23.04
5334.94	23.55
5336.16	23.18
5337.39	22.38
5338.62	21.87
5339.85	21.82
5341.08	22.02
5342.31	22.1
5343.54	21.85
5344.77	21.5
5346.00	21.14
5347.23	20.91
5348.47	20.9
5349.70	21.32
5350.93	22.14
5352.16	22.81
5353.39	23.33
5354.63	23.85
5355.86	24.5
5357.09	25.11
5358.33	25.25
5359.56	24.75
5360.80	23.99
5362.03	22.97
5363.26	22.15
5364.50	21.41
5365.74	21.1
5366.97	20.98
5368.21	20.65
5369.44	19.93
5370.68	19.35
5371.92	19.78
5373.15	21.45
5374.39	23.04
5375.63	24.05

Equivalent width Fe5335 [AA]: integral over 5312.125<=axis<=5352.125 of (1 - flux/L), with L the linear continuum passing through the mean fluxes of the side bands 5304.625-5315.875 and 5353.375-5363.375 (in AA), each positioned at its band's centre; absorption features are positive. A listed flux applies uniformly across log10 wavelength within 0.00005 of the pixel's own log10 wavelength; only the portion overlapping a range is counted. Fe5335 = 3.1 AA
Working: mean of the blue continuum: 22.7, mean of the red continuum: 24.1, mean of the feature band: 21.5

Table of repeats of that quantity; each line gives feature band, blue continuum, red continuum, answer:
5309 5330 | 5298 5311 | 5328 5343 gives 0.21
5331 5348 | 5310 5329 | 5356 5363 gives 0.74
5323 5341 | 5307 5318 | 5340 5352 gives 1.32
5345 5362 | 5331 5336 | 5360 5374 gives -1.02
